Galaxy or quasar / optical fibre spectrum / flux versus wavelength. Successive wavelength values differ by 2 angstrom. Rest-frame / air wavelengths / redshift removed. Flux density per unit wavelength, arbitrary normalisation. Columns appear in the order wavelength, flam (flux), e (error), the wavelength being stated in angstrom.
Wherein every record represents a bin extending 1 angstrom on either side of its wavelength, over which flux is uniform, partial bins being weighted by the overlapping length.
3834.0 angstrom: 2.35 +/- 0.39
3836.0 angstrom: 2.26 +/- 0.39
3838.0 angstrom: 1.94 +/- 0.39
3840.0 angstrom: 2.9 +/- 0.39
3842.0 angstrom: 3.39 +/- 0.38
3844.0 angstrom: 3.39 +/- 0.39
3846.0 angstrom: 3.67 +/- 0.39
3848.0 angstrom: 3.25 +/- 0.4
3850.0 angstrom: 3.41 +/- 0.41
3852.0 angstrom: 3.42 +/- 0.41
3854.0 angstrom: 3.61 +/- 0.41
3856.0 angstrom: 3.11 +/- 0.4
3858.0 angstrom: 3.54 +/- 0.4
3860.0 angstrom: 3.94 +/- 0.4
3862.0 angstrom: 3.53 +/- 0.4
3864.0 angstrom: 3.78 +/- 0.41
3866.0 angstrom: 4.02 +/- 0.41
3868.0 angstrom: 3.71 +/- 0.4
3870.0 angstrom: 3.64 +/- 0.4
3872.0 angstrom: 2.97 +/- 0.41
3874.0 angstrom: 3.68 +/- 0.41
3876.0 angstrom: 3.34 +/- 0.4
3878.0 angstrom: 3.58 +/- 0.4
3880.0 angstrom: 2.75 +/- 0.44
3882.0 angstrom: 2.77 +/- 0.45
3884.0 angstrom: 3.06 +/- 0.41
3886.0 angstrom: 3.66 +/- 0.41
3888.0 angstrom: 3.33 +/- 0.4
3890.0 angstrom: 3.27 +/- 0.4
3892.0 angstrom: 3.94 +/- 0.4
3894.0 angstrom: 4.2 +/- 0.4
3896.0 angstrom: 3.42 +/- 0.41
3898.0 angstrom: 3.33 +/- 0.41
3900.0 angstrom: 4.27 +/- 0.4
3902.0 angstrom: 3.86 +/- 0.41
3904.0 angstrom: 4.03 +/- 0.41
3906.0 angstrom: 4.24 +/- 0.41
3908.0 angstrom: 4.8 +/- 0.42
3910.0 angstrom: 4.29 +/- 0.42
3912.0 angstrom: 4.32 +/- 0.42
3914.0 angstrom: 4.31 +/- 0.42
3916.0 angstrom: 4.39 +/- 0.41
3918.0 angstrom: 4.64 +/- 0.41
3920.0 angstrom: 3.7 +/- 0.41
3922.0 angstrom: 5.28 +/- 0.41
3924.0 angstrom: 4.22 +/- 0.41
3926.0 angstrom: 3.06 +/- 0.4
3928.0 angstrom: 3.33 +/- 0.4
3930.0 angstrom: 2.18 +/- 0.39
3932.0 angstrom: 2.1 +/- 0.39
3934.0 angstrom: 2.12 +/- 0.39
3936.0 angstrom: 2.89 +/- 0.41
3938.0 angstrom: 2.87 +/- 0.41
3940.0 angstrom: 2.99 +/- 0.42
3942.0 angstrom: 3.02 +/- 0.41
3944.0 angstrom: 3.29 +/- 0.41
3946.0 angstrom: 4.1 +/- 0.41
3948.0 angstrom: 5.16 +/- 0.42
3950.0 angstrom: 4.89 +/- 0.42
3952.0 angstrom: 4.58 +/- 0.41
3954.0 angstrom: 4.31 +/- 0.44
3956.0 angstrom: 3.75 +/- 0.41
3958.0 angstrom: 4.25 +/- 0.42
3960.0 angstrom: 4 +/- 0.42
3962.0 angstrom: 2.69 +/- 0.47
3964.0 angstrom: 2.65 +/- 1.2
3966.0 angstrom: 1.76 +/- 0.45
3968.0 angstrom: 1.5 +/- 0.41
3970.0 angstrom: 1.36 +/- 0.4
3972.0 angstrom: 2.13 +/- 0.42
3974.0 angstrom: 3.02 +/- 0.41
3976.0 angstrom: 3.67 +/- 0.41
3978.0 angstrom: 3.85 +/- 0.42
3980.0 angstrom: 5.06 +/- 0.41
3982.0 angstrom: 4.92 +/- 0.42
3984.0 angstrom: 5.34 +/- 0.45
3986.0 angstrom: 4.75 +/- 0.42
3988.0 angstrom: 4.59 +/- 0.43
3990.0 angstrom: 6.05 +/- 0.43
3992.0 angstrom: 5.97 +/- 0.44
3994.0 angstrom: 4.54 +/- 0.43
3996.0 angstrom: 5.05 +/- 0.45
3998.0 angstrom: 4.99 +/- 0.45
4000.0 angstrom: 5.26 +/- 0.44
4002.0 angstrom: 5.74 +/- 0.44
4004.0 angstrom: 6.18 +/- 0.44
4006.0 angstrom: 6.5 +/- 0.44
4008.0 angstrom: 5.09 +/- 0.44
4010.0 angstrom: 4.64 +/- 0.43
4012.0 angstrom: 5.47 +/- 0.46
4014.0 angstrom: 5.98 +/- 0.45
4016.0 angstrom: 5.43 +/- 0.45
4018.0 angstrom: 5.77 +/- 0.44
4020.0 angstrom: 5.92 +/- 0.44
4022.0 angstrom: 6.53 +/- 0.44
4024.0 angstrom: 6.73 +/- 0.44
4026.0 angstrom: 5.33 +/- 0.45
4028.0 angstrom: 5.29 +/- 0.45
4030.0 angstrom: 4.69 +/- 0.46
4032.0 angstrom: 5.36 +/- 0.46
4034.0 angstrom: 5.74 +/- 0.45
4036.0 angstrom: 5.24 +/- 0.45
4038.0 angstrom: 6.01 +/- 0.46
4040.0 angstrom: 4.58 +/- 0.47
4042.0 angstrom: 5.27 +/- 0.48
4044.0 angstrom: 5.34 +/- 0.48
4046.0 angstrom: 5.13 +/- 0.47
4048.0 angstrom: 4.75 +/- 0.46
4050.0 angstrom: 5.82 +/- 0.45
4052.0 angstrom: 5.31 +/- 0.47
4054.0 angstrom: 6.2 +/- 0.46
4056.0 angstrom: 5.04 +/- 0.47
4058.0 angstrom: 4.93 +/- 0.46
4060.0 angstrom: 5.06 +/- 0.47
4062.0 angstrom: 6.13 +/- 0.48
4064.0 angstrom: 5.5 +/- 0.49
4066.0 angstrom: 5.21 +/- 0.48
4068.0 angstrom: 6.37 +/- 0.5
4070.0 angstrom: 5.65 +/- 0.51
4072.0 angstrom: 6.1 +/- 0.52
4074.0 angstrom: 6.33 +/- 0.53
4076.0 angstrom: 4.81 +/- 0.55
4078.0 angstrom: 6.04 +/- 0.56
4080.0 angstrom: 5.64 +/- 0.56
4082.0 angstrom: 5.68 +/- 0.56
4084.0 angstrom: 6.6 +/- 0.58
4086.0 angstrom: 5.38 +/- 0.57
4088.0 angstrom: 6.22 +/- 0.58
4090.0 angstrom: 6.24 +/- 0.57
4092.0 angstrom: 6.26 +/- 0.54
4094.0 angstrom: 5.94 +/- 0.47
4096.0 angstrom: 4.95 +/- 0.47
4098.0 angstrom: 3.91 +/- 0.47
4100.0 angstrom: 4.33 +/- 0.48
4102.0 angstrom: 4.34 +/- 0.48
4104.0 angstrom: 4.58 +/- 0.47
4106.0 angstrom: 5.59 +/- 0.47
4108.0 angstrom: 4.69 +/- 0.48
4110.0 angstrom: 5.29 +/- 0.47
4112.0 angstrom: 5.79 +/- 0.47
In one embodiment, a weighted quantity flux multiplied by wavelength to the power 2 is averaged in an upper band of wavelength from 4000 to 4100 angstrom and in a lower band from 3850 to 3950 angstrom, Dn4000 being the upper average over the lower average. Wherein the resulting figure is 1.7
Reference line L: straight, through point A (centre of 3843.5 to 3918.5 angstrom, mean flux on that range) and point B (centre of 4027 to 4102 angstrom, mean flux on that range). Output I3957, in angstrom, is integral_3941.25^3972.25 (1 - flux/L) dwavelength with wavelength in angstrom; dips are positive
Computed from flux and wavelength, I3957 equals 7.27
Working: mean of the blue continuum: 3.69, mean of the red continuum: 5.47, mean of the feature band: 3.37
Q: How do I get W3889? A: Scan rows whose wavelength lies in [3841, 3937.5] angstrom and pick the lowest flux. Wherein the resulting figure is 2.1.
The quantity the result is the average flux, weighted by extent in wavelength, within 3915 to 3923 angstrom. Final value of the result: 4.5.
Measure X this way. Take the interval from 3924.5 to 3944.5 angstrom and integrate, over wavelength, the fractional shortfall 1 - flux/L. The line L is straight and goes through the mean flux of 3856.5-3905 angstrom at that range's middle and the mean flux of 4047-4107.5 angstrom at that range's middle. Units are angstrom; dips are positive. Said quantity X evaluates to 6.3 angstrom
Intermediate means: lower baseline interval 3.56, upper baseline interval 5.49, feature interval 2.81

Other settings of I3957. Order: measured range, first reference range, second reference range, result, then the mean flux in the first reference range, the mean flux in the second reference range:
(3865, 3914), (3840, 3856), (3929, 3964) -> -4.0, 3.39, 3.46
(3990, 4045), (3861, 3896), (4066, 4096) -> -4.2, 3.48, 5.89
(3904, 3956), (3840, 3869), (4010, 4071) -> 6.2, 3.53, 5.51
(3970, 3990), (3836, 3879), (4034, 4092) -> 2.6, 3.39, 5.61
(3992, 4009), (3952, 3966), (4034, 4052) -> -4.0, 3.55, 5.3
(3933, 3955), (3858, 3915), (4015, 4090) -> 3.7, 3.71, 5.61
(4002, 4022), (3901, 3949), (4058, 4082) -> -3.3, 3.72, 5.68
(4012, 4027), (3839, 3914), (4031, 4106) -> -2.8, 3.62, 5.46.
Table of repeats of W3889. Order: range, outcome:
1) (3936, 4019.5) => 1.36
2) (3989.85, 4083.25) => 4.54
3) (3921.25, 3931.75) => 2.18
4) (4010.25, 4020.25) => 5.43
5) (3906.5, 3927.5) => 3.06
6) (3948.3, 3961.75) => 3.75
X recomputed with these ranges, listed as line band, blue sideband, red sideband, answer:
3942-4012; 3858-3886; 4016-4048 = 7.9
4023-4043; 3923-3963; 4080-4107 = -3.5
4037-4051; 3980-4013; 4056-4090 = 0.7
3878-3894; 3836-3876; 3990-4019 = 2.0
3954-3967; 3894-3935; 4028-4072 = 3.2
